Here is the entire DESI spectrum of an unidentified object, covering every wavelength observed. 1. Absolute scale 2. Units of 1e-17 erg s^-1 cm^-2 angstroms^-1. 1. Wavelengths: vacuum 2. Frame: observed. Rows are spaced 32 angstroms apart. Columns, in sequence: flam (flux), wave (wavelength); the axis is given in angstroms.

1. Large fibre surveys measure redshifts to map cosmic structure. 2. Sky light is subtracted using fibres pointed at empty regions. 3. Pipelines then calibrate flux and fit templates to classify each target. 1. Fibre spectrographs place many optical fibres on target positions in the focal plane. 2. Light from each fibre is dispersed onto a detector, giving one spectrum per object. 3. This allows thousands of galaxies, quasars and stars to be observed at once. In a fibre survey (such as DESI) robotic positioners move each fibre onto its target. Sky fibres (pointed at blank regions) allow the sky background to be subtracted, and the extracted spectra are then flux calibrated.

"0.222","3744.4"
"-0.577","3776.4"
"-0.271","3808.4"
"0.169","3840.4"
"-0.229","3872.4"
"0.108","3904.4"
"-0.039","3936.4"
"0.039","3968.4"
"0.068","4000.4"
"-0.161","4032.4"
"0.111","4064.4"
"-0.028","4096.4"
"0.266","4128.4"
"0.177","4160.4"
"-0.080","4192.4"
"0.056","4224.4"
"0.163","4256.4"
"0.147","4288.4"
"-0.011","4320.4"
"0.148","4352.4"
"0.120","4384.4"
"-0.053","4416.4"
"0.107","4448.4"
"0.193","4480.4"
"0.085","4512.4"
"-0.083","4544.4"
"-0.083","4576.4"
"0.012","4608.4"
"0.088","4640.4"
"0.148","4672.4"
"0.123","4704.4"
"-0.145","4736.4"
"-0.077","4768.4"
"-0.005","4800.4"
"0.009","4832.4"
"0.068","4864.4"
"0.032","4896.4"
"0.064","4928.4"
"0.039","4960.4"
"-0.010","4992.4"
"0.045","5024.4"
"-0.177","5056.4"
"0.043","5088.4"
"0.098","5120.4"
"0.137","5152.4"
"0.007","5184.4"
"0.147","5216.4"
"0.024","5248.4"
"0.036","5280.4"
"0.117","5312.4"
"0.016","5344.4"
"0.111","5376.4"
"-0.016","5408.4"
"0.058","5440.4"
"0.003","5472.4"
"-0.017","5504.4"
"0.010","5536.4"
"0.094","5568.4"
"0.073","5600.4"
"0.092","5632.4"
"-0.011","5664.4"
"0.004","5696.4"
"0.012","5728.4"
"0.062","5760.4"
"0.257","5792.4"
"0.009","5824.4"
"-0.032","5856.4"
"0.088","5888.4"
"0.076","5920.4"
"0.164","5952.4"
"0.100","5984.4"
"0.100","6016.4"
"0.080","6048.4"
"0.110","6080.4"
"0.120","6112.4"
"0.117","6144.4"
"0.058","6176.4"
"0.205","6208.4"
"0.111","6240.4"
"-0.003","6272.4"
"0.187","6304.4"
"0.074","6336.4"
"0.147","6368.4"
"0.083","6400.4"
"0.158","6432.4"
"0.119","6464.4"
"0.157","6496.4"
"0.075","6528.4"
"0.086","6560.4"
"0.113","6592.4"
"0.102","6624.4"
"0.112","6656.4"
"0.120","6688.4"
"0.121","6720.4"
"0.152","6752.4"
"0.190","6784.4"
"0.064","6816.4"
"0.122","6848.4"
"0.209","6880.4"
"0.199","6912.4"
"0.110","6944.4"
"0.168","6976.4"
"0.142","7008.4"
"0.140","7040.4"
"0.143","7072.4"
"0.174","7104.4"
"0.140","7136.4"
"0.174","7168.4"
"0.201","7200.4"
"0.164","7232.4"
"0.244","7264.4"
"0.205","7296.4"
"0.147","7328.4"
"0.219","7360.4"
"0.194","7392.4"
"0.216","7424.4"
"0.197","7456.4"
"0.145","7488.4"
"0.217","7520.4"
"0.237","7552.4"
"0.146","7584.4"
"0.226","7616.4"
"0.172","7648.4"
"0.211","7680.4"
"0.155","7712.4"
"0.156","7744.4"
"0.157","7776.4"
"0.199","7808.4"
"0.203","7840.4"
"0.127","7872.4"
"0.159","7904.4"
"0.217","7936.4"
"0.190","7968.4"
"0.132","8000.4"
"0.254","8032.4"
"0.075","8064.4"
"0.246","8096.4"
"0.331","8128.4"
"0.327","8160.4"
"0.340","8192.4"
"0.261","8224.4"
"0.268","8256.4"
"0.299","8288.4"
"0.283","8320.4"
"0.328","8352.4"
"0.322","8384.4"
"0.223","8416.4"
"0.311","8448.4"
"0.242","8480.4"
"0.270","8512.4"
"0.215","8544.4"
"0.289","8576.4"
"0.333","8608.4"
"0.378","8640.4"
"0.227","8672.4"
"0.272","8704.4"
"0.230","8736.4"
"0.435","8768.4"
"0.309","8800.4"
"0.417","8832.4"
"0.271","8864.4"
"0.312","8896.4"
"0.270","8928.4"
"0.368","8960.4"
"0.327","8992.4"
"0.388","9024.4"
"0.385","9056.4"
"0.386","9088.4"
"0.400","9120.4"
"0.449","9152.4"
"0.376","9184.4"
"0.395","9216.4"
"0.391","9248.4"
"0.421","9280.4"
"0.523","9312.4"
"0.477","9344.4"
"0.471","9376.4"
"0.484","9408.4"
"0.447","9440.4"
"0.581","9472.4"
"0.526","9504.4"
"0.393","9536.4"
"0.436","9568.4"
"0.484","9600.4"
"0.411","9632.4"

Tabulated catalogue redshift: 1.029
